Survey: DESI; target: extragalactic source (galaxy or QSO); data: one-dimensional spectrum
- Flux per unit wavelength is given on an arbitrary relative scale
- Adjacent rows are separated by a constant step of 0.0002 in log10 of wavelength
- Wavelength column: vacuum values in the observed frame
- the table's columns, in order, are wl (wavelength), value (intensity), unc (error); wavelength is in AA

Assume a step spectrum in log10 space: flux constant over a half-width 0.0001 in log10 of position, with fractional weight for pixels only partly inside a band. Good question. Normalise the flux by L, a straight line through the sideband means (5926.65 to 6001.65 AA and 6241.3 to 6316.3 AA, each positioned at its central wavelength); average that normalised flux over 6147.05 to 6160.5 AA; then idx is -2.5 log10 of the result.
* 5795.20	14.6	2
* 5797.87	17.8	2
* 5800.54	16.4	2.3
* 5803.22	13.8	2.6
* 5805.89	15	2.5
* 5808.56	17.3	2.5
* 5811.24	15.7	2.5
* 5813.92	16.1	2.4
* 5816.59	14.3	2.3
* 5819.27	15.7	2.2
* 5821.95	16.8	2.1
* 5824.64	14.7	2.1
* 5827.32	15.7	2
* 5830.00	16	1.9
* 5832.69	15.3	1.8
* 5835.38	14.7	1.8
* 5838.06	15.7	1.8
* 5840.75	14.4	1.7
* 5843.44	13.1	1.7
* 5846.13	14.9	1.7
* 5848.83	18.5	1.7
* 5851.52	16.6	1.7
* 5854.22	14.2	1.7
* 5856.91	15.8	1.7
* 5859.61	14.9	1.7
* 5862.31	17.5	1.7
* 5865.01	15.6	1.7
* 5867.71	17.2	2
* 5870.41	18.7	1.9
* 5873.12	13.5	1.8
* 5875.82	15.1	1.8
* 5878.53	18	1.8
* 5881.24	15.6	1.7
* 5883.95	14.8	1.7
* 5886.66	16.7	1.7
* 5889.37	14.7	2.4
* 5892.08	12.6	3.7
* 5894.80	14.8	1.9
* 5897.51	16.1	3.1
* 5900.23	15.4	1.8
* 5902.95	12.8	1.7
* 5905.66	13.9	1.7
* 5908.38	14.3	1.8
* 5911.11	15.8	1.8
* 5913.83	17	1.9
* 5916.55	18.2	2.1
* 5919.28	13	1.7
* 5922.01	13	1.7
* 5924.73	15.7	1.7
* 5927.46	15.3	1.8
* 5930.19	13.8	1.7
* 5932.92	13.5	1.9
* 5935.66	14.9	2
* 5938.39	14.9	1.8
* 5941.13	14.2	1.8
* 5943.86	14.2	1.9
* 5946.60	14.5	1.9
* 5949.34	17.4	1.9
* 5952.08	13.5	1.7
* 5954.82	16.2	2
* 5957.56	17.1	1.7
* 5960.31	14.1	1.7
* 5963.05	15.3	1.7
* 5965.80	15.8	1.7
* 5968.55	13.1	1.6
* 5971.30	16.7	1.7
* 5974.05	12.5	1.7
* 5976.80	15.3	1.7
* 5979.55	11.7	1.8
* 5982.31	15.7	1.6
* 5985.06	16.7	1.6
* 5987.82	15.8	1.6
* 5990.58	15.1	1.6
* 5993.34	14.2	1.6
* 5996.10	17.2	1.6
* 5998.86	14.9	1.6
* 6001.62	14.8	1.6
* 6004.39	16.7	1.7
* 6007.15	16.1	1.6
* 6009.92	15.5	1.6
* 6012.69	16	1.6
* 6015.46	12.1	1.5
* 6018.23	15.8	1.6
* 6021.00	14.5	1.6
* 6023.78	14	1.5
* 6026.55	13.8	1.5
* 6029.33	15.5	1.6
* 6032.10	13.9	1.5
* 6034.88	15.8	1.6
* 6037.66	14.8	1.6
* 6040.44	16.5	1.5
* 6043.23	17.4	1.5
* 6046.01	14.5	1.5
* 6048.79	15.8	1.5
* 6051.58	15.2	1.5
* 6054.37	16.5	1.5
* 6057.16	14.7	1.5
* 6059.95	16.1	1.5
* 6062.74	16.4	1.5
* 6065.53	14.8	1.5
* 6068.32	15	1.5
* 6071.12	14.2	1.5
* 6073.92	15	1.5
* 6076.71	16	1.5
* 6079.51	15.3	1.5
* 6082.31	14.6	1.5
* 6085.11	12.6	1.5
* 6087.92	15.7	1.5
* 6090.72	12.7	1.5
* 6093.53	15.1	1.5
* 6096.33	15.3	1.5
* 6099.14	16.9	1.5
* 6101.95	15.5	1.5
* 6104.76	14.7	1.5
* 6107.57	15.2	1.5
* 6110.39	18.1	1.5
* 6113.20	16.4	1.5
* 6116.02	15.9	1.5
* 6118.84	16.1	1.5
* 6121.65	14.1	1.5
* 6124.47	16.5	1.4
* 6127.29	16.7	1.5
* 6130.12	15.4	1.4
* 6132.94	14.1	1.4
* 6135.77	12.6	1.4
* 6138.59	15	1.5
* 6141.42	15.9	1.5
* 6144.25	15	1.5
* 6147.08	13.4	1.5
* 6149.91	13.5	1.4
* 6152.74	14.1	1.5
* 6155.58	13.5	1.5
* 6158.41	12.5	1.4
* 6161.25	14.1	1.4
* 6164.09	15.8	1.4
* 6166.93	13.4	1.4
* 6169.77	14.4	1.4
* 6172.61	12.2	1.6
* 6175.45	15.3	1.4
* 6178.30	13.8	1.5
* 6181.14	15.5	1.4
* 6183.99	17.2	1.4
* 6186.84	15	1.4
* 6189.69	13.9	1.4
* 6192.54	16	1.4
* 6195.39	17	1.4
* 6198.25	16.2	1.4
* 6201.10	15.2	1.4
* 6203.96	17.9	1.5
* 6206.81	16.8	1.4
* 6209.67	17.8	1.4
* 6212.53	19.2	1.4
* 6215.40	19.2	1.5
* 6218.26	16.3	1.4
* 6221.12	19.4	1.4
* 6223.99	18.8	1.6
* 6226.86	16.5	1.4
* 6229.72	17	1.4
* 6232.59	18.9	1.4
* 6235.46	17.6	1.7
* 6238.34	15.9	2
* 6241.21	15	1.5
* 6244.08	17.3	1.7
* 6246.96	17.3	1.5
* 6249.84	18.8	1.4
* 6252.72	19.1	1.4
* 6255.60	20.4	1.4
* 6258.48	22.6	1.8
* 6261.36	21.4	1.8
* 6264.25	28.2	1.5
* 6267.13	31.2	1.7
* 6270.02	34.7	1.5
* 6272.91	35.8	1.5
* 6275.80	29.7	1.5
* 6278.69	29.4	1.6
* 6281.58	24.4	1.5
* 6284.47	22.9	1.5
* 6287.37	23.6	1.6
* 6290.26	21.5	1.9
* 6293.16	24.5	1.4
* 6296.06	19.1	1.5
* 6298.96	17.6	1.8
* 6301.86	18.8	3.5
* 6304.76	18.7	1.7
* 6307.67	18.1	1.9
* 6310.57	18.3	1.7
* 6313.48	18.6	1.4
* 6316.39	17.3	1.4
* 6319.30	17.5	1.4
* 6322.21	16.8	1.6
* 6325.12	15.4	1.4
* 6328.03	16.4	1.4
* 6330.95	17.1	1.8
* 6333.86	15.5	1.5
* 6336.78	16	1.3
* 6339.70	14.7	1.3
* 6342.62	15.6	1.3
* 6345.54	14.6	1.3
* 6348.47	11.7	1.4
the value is 0.41 mag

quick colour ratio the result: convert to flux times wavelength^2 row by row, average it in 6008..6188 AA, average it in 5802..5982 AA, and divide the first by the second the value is 1.06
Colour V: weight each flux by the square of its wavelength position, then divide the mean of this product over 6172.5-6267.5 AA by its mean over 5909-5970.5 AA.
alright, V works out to 1.31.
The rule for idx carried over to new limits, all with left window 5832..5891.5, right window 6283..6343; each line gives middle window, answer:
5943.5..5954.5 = 0.08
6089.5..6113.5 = 0.10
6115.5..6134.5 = 0.11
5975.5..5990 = 0.09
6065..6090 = 0.15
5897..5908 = 0.11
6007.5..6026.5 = 0.13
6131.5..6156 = 0.22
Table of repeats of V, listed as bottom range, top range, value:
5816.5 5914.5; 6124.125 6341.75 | 1.33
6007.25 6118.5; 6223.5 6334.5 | 1.46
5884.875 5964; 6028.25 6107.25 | 1.07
